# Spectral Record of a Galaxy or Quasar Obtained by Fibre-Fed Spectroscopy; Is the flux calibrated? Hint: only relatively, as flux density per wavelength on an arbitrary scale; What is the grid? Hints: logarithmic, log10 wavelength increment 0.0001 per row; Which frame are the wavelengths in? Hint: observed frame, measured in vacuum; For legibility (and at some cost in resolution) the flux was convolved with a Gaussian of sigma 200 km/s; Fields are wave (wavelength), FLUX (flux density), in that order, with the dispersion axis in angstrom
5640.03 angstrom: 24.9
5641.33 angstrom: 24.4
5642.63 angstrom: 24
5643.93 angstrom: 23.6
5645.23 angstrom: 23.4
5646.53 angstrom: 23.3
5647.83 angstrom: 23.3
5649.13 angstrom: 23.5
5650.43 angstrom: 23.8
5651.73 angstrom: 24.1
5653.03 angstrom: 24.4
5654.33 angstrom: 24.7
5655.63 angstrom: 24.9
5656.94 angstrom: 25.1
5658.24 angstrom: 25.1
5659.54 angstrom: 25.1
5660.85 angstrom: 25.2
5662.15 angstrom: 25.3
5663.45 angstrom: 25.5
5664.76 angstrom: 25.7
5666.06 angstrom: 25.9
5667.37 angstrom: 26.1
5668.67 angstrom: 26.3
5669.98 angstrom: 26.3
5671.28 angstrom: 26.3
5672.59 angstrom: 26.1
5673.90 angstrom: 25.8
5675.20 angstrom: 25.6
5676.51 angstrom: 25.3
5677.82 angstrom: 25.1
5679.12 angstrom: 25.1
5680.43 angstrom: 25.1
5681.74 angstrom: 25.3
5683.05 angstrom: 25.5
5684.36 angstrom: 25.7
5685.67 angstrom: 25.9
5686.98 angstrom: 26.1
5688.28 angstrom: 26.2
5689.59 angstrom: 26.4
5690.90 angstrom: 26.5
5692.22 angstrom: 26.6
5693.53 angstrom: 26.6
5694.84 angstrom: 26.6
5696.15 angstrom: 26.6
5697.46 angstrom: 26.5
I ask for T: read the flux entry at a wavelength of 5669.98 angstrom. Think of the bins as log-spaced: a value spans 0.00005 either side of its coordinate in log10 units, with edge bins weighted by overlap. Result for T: 26.3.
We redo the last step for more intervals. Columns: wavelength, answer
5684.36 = 25.7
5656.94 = 25.1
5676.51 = 25.3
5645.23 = 23.4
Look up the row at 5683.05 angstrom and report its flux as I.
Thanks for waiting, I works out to 25.5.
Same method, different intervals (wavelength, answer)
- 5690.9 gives 26.5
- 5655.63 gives 24.9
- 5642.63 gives 24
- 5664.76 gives 25.7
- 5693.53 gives 26.6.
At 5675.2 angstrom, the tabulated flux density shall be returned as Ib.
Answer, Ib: 25.6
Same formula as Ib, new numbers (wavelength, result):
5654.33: 24.7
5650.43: 23.8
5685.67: 25.9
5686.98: 26.1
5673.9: 25.8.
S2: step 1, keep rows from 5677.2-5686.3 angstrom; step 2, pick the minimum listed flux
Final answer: 25.1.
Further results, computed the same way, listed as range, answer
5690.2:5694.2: 26.5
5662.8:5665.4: 25.5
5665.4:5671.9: 25.9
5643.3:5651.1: 23.3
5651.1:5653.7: 24.1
